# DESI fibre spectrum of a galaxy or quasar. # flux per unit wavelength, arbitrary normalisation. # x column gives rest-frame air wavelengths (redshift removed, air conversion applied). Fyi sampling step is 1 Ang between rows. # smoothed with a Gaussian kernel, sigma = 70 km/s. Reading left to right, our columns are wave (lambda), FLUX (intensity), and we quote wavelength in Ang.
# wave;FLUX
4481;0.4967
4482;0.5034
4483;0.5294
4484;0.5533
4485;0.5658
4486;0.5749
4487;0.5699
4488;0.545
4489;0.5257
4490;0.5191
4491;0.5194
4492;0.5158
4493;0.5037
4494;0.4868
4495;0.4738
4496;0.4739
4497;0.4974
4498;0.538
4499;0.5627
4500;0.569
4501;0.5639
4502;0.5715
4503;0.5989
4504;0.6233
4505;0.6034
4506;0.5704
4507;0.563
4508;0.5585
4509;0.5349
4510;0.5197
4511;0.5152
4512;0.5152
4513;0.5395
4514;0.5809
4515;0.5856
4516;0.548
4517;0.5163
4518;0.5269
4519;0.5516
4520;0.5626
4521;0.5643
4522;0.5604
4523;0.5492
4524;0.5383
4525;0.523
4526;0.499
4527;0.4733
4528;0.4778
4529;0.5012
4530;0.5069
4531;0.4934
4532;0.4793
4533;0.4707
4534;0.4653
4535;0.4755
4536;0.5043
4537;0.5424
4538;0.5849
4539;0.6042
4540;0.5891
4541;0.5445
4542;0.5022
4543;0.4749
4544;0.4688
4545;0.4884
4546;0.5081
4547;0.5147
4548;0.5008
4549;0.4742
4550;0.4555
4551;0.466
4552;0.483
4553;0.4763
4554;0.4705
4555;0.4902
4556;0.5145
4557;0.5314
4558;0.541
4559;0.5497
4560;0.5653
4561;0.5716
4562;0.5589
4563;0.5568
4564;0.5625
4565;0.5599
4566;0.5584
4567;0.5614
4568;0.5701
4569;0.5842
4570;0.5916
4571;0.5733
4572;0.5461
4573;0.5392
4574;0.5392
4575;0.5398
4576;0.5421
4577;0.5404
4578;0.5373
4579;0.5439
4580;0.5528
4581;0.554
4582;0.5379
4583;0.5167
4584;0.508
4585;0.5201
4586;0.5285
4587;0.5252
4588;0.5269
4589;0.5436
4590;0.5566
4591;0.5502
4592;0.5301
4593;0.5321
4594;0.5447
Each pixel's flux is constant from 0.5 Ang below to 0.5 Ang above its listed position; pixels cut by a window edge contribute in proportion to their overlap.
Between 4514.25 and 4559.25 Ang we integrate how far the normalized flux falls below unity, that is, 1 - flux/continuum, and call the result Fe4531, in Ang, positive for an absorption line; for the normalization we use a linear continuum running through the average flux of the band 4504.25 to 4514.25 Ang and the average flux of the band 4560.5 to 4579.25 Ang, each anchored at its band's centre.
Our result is 3.2 Ang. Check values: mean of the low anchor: 0.551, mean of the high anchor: 0.557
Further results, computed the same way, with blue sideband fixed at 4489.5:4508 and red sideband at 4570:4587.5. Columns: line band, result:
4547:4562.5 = 0.9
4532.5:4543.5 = 0.4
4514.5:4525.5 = -0.1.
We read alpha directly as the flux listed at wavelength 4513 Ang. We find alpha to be 0.5395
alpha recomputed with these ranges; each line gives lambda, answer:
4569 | 0.5842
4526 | 0.499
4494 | 0.4868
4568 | 0.5701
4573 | 0.5392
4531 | 0.4934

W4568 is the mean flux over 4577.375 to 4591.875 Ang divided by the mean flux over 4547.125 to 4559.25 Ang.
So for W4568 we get 1.08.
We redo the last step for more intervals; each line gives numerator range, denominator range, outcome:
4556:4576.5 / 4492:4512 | 1.03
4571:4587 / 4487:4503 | 1.02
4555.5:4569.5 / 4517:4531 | 1.06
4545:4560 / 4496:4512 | 0.90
